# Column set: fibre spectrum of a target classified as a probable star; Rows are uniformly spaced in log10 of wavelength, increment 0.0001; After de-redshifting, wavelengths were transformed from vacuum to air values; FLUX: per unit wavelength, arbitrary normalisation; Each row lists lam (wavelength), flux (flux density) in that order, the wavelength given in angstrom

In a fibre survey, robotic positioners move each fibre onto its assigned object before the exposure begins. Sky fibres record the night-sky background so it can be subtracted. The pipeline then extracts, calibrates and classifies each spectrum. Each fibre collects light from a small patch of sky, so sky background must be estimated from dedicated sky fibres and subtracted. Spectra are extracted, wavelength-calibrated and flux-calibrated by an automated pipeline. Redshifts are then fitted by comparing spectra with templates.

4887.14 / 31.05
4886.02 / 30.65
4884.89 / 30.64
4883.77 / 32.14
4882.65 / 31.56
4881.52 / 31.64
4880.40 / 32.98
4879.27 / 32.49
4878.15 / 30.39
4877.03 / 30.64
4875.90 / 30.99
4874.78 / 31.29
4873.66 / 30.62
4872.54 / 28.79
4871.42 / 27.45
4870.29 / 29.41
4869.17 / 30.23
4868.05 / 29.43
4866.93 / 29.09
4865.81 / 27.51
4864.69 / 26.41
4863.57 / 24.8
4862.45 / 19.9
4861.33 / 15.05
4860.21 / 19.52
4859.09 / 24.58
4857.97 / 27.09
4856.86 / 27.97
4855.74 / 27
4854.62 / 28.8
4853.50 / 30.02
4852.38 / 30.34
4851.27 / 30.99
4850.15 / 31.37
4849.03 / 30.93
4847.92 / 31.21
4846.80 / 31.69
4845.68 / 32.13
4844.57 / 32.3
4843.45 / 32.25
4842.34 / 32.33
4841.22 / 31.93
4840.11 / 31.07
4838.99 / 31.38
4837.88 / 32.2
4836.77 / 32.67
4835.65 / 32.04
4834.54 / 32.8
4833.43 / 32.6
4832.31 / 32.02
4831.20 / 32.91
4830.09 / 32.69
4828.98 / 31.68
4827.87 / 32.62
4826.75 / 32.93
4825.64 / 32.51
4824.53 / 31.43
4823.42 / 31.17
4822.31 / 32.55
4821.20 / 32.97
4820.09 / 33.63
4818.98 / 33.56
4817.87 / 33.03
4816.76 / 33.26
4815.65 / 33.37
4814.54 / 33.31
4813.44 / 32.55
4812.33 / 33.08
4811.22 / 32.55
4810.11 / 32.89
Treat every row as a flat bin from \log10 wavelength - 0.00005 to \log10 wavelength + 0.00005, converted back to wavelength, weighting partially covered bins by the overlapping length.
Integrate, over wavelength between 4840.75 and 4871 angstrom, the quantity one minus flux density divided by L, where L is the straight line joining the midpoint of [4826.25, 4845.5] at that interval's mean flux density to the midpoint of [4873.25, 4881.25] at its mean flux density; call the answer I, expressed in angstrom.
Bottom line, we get 3.38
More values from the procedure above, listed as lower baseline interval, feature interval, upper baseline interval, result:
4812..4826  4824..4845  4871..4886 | 0.1 angstrom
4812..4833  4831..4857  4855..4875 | -1.6 angstrom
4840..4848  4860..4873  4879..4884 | 2.5 angstrom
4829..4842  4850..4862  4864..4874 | 1.5 angstrom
